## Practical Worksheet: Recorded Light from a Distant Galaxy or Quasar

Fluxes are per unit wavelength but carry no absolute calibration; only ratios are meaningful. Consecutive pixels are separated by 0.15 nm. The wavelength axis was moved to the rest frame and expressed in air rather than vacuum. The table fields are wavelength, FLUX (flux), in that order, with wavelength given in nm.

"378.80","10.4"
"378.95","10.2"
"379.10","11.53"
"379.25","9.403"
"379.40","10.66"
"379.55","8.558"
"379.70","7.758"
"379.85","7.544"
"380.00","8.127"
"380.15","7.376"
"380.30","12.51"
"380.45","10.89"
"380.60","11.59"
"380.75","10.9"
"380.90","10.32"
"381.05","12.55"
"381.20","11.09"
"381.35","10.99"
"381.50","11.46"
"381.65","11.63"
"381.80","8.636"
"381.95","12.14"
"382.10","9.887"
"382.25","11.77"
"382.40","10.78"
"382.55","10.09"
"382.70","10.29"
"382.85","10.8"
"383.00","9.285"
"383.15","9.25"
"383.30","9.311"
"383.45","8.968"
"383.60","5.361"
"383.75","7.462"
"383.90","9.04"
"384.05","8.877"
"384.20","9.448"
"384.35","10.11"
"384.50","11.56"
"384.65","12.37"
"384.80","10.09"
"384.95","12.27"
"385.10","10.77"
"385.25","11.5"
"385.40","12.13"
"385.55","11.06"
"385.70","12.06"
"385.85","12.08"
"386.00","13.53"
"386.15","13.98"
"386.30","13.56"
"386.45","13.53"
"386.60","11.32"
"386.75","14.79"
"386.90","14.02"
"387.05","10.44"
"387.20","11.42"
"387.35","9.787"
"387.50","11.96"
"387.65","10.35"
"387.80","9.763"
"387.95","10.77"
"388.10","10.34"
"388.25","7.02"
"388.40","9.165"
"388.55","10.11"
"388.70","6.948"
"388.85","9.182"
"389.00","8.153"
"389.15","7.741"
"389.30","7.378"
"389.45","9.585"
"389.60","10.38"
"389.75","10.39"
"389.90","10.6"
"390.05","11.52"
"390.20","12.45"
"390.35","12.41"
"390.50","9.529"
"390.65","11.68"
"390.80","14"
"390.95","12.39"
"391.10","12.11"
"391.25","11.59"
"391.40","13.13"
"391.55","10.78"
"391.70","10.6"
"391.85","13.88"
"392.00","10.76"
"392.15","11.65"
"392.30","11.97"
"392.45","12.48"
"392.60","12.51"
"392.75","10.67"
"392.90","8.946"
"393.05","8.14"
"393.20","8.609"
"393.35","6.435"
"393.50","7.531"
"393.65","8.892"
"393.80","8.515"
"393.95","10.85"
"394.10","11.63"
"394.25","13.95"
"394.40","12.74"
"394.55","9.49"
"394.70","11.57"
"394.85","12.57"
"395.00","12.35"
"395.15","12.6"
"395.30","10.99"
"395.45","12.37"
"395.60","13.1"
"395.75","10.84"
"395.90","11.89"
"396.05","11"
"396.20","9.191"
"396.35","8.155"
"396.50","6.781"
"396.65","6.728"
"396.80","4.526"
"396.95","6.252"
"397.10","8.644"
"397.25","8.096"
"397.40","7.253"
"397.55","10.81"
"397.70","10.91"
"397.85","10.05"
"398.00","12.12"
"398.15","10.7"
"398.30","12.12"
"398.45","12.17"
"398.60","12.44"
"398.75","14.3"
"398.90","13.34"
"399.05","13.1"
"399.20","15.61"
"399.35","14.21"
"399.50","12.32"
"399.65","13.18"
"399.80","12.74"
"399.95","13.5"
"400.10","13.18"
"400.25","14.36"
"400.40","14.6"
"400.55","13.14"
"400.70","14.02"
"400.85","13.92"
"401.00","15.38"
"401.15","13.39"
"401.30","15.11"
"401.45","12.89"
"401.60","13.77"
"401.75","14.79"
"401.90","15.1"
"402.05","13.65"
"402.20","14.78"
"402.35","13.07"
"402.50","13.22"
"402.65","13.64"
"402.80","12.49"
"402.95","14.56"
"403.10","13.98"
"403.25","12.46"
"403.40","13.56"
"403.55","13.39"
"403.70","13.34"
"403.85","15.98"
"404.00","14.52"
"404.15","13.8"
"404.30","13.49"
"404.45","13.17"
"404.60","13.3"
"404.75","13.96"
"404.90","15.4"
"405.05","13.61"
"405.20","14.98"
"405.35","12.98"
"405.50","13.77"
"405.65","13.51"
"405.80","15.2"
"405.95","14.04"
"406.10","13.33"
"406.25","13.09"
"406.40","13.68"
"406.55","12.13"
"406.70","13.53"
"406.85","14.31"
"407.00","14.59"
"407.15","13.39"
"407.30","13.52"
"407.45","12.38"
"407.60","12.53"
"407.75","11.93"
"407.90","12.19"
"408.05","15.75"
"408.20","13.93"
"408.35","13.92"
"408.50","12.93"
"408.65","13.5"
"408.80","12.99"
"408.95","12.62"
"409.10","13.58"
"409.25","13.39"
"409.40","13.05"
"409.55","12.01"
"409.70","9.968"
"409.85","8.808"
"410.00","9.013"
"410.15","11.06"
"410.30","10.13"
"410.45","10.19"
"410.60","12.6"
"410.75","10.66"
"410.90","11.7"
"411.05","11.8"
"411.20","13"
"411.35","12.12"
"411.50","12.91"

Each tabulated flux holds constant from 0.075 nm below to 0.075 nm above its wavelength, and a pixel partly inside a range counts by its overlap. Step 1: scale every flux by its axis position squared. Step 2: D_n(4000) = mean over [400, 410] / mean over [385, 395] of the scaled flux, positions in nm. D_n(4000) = 1.33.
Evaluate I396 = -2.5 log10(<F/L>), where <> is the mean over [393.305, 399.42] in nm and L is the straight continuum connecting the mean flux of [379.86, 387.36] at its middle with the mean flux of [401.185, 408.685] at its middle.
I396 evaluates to 0.178 mag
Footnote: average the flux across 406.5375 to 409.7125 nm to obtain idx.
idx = 13.2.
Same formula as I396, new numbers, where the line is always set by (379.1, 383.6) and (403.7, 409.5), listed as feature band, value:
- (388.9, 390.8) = 0.10 mag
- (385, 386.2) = -0.13 mag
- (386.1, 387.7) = -0.13 mag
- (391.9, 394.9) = 0.12 mag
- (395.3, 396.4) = 0.10 mag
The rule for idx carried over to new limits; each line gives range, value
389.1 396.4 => 10.9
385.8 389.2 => 10.9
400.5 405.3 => 13.9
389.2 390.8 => 10.7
